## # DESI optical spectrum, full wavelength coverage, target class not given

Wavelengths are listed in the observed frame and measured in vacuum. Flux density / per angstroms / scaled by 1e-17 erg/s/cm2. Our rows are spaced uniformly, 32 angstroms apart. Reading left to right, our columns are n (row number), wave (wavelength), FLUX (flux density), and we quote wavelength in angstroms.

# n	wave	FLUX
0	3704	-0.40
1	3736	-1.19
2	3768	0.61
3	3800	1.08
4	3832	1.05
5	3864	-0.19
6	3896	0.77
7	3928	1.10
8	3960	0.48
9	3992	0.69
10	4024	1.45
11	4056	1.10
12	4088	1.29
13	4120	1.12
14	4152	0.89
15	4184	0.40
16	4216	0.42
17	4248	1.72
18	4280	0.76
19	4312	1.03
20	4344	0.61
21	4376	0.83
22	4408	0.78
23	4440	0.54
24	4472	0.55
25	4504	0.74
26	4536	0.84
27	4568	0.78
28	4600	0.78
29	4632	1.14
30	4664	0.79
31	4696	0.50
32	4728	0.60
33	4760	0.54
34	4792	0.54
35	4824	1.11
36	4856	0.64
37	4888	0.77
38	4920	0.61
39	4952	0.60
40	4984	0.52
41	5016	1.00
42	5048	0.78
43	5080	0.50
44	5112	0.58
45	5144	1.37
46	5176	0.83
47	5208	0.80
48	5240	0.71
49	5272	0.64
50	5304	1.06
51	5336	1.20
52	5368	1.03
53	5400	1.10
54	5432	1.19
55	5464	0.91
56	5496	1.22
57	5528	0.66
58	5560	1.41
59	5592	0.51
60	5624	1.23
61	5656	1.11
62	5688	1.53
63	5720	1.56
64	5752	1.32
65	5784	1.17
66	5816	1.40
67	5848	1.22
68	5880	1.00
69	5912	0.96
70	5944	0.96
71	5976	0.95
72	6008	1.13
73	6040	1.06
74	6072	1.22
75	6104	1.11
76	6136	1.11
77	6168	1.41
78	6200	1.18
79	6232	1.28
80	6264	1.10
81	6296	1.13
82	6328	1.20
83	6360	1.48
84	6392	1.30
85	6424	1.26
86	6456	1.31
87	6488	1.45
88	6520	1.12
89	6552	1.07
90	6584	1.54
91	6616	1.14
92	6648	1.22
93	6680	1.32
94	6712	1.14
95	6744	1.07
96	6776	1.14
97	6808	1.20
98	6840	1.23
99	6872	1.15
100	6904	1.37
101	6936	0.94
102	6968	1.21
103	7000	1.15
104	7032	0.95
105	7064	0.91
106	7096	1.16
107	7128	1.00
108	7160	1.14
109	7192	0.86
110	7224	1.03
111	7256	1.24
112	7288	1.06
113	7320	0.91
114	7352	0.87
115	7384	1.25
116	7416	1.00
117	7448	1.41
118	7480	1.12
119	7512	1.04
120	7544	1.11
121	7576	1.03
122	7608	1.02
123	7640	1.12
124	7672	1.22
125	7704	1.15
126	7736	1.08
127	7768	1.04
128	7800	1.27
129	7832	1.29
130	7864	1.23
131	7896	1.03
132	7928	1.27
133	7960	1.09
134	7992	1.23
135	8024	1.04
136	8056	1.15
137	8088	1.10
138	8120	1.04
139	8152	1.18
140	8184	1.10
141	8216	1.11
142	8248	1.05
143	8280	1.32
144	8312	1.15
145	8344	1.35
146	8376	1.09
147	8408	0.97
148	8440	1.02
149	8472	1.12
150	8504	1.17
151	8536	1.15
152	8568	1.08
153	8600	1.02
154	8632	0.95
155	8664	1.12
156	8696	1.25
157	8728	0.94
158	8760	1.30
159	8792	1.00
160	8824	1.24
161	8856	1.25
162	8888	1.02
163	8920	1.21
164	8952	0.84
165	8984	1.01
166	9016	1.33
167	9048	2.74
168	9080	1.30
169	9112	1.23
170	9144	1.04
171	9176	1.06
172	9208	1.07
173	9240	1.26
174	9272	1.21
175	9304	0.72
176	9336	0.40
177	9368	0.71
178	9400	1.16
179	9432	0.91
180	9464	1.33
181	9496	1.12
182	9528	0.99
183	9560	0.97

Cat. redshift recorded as 0.38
